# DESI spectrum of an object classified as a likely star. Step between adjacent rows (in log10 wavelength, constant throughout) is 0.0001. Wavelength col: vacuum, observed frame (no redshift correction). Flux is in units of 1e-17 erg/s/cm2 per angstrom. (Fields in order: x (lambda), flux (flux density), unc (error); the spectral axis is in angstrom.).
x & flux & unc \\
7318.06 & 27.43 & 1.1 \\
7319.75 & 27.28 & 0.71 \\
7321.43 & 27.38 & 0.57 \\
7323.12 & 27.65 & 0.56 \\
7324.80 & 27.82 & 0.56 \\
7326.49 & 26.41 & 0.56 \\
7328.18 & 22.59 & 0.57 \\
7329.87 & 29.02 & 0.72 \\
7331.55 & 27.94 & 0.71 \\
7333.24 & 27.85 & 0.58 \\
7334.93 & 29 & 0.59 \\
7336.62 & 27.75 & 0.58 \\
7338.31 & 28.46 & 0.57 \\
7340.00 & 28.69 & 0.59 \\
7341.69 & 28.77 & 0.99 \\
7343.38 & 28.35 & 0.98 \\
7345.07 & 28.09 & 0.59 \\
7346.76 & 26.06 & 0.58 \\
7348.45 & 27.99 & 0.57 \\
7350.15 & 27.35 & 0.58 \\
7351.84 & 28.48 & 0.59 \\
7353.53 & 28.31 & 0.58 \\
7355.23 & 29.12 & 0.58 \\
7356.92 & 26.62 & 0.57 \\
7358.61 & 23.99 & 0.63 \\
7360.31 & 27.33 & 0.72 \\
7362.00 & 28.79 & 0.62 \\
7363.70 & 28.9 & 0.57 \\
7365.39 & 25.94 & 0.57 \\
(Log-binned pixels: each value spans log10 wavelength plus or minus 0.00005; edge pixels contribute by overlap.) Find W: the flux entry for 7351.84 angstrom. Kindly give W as 28.48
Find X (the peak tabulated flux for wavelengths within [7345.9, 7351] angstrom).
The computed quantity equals 27.99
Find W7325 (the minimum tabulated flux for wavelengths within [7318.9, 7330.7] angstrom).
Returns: 22.59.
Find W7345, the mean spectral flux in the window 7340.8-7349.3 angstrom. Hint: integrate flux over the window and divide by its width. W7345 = 27.9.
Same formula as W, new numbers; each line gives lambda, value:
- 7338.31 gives 28.46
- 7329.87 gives 29.02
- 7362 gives 28.79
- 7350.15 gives 27.35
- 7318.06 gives 27.43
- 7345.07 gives 28.09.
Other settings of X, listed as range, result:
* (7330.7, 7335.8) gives 29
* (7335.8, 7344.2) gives 28.77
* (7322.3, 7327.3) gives 27.82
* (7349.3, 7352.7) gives 28.48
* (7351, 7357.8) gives 29.12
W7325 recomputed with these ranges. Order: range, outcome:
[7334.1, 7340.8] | 27.75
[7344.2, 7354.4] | 26.06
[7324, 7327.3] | 26.41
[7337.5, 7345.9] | 28.09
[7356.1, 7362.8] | 23.99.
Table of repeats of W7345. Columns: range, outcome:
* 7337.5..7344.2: 28.6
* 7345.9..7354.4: 27.6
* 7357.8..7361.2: 25.7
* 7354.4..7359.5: 26.6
